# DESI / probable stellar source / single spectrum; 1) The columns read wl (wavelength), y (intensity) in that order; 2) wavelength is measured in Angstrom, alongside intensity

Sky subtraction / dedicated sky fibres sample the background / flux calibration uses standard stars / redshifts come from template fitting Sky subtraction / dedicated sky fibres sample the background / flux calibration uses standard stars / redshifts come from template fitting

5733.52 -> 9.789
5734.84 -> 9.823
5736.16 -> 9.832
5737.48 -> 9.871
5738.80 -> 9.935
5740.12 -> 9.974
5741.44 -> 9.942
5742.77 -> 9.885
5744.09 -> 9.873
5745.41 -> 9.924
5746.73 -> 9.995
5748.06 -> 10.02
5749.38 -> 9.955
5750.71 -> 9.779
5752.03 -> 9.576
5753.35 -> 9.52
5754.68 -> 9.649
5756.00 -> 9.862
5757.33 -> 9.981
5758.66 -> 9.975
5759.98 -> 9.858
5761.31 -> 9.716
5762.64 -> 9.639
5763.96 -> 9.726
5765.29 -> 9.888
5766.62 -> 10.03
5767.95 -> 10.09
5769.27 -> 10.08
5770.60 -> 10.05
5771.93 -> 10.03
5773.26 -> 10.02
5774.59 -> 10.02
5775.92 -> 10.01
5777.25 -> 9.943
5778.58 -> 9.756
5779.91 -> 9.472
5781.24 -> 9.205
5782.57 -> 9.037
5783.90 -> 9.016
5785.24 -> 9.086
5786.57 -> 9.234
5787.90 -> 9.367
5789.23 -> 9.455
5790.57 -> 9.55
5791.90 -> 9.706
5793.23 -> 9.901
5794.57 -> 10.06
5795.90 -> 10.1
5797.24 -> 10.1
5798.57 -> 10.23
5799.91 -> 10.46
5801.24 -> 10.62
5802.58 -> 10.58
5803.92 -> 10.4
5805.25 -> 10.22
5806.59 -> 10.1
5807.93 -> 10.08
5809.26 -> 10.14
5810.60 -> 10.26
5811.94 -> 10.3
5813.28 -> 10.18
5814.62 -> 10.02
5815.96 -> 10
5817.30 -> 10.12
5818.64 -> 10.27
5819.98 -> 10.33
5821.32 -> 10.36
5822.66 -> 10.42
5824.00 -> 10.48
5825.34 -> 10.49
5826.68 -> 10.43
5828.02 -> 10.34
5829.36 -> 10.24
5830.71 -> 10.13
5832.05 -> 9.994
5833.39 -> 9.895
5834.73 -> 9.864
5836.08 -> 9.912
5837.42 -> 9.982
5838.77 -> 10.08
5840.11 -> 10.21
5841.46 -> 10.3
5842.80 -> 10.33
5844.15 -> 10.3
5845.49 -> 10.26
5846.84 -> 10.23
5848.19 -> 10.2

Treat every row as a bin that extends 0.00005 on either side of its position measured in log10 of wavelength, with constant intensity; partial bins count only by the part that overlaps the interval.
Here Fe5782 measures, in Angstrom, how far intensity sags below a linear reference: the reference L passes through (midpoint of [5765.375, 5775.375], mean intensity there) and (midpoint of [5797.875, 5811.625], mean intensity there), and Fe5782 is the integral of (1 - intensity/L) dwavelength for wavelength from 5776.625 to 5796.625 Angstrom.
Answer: 1.3 Angstrom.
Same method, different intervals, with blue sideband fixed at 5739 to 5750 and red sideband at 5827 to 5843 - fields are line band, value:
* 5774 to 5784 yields 0.42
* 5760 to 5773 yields 0.09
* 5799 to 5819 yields -0.37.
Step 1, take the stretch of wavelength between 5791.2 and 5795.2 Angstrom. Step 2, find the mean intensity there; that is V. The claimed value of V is 9.89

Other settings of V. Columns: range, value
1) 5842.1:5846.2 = 10.3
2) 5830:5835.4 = 9.98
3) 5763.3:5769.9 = 9.97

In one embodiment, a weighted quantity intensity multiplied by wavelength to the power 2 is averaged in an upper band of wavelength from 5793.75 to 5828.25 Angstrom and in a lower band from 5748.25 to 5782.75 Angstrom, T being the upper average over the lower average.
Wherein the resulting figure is 1.06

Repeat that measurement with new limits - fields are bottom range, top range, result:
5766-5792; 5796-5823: 1.07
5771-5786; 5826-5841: 1.07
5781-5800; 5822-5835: 1.08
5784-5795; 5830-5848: 1.08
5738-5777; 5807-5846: 1.06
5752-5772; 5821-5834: 1.07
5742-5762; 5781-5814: 1.02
